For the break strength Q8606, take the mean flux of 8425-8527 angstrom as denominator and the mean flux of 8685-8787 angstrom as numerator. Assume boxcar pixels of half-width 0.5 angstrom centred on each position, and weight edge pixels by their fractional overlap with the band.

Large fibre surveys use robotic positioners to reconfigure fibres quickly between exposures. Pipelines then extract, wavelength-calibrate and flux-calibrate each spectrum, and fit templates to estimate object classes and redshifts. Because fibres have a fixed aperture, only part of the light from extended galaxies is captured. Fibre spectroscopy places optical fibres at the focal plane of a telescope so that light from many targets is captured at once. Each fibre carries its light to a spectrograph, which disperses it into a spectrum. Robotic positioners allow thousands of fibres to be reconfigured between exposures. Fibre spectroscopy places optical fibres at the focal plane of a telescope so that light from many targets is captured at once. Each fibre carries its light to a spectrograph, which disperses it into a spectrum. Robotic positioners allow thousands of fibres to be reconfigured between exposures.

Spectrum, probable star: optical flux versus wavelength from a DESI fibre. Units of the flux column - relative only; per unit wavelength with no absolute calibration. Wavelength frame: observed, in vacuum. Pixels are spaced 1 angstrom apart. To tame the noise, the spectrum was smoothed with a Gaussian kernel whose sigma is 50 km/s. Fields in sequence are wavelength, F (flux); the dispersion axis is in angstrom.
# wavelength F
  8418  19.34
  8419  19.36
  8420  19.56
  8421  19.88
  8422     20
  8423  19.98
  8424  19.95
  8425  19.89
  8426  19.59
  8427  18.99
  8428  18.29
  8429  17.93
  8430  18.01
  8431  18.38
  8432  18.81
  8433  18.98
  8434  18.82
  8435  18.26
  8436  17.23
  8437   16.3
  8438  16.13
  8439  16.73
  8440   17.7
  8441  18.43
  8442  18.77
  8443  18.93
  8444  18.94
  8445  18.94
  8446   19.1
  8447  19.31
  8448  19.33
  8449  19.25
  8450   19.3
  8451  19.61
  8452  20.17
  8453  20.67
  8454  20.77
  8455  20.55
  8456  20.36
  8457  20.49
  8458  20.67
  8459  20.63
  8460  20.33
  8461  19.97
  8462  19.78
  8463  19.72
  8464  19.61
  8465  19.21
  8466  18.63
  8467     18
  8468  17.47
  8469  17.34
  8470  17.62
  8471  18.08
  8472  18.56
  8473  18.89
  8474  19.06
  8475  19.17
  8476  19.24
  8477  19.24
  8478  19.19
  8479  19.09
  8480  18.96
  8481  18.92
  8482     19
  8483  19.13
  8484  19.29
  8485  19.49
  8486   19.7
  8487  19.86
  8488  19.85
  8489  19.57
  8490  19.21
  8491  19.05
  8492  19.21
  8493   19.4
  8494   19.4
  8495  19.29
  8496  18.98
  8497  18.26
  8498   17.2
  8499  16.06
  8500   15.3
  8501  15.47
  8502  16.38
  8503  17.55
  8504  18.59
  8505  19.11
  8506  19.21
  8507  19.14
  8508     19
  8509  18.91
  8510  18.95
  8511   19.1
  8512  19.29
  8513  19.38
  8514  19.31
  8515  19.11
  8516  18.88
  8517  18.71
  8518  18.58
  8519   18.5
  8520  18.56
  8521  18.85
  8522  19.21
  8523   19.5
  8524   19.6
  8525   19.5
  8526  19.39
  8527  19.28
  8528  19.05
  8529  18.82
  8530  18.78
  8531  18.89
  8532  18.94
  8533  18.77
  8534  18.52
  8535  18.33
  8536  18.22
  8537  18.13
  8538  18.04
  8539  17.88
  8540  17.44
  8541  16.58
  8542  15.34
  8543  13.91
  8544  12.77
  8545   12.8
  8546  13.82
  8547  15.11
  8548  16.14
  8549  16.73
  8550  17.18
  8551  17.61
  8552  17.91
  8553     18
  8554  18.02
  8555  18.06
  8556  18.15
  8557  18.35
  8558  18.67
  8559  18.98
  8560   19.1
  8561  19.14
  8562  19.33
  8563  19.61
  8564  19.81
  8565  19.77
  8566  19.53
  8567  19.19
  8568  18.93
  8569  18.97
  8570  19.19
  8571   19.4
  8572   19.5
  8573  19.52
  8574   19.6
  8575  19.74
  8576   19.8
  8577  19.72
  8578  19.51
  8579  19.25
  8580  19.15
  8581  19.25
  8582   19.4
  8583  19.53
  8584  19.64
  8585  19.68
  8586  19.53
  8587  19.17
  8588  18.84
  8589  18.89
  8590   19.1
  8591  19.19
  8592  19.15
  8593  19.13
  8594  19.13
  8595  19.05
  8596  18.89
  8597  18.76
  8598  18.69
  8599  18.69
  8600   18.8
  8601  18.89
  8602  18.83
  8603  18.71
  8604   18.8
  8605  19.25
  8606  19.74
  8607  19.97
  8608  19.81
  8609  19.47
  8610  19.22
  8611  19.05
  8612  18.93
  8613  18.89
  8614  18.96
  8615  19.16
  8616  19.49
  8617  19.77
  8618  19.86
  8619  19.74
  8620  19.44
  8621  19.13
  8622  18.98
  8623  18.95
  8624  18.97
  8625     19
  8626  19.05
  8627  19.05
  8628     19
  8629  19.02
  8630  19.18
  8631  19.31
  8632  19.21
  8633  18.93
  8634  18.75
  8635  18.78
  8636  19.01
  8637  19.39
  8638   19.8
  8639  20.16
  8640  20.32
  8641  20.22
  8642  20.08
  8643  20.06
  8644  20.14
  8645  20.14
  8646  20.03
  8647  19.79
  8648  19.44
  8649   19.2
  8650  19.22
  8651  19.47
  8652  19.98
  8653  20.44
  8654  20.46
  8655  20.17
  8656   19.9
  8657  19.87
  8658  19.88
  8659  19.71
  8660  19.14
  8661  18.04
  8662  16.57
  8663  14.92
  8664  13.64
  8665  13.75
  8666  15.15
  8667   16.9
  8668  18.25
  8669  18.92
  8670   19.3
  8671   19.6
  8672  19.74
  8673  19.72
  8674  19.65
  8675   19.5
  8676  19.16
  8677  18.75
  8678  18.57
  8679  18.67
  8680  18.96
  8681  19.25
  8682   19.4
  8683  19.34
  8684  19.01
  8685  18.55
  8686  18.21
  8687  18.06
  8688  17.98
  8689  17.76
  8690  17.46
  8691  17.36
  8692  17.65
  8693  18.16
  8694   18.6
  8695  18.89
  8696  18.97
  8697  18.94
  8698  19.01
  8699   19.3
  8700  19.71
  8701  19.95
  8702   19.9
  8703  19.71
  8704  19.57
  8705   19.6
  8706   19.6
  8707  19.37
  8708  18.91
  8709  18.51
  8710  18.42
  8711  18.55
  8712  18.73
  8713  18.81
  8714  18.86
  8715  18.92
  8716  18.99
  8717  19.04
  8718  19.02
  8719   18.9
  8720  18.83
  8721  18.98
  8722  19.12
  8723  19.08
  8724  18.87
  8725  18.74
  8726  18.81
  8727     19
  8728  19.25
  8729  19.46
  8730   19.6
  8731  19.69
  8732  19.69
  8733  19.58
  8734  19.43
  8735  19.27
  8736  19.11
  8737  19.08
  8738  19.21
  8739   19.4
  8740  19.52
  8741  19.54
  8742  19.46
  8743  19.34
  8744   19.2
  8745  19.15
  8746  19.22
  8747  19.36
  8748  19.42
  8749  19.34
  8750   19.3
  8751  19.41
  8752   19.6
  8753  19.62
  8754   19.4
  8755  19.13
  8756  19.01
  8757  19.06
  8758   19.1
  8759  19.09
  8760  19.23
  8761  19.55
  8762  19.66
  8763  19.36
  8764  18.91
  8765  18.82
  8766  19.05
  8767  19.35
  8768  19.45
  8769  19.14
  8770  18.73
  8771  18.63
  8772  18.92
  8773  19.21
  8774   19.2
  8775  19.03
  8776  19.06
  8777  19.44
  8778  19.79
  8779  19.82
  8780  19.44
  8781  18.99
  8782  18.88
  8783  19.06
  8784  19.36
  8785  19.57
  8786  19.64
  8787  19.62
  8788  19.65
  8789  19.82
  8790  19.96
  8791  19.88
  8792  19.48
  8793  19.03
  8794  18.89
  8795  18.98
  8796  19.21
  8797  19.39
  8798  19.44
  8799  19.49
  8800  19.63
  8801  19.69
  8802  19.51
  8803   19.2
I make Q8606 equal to 1.01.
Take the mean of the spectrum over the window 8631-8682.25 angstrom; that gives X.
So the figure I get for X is 19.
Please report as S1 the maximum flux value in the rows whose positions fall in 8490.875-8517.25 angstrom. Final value 19.4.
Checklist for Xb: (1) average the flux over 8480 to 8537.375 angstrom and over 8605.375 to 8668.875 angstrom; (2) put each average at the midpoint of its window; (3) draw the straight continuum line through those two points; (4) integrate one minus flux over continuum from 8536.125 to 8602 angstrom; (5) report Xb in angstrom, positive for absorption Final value 1.8 angstrom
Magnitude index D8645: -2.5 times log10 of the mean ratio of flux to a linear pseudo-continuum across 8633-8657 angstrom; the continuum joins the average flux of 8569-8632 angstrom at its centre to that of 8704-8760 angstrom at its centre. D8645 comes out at -0.03 mag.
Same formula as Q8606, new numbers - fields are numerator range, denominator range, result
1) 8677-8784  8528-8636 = 1.02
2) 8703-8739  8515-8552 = 1.08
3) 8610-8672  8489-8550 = 1.05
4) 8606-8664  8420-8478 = 1.01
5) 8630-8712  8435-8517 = 1.00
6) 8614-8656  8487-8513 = 1.05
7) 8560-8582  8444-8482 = 1.00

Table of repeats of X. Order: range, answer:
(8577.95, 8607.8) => 19.2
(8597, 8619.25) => 19.2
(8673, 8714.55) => 18.9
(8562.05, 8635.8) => 19.2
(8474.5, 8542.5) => 18.7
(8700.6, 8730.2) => 19.1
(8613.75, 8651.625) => 19.4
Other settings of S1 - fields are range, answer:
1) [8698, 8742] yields 19.95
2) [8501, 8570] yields 19.81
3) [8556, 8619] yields 19.97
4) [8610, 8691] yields 20.46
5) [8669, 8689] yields 19.74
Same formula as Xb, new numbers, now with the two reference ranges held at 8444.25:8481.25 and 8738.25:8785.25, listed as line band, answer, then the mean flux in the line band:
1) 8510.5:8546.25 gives 2.3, 18.1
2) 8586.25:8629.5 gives 0.4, 19.1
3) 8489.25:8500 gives 0.5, 18.5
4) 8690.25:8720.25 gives 0.5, 18.9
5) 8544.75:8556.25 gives 1.6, 16.7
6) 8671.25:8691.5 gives 0.5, 18.8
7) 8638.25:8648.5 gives -0.4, 20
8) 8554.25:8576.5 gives 0.1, 19.2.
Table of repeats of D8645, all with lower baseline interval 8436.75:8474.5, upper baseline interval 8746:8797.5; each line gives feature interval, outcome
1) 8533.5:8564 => 0.11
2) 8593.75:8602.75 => 0.02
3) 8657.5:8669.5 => 0.13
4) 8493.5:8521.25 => 0.04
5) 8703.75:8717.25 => 0.02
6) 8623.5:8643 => -0.01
